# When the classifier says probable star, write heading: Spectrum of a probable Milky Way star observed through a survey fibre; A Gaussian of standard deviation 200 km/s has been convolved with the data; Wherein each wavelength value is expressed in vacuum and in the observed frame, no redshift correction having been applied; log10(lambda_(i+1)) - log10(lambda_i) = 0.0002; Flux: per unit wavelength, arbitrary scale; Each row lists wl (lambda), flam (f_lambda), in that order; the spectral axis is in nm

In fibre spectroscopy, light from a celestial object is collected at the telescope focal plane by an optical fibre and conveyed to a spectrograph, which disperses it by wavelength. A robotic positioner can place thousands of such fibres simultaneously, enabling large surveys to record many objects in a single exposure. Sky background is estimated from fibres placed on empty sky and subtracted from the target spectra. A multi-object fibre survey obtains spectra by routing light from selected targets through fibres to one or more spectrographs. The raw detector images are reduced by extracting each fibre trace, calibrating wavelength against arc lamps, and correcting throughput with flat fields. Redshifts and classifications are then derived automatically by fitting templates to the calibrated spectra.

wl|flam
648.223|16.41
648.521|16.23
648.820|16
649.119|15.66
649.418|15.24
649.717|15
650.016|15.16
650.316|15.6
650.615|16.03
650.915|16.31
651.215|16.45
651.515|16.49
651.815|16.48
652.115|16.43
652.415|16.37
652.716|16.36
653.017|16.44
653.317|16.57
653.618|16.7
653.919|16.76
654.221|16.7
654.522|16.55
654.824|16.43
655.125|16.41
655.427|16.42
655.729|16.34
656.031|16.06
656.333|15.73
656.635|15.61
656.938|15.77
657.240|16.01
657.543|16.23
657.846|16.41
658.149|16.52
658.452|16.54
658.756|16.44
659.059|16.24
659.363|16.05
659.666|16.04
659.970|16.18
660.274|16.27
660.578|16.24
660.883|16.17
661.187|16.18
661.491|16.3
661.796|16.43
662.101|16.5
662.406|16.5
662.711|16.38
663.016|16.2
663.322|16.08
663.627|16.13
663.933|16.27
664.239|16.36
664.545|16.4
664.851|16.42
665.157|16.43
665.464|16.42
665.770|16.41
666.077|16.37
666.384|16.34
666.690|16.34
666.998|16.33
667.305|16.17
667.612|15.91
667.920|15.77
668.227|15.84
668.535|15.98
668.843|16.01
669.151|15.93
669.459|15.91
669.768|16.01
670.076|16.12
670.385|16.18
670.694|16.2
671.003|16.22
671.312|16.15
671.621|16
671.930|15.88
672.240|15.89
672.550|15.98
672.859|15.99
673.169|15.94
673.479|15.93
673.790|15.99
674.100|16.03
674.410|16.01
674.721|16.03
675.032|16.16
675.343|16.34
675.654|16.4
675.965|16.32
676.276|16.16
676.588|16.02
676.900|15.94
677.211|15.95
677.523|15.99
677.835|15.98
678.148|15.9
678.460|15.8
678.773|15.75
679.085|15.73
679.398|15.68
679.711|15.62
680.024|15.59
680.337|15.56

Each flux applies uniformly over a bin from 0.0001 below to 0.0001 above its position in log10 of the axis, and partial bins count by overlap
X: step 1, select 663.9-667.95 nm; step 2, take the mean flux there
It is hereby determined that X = 16.3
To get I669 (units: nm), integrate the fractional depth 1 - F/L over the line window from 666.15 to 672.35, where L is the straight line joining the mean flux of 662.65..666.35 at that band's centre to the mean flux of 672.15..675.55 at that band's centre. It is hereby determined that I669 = 0.04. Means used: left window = 16.3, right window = 16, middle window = 16.1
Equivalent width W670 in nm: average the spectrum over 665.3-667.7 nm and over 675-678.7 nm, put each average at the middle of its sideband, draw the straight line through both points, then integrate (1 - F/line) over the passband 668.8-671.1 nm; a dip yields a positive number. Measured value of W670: 0.02 nm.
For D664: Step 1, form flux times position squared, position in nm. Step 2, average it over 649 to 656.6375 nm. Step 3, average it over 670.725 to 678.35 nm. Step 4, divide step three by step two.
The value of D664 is 1.06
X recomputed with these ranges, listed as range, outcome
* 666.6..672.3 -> 16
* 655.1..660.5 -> 16.2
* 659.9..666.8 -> 16.3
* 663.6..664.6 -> 16.3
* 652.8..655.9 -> 16.5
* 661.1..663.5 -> 16.3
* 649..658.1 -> 16.2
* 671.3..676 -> 16.1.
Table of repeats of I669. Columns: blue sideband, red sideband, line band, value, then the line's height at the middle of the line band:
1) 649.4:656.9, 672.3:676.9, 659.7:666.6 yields -0.07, 16.1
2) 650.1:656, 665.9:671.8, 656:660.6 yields 0.04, 16.3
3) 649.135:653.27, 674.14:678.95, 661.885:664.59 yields -0.05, 16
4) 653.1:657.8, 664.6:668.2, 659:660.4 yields 0.01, 16.3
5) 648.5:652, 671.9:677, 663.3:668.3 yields -0.08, 16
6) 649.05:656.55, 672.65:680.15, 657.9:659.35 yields -0.02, 16.1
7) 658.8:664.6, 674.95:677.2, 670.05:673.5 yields 0.03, 16.2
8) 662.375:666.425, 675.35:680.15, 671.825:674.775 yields 0.02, 16.1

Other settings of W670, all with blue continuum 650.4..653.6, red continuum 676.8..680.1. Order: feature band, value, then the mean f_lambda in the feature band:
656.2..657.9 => 0.036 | 15.9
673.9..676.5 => -0.047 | 16.2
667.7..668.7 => 0.011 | 15.9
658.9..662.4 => -0.009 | 16.3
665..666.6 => -0.030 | 16.4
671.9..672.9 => 0.001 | 15.9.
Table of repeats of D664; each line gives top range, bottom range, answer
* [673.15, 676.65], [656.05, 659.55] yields 1.05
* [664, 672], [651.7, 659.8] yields 1.03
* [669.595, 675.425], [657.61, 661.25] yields 1.03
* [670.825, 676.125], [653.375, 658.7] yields 1.04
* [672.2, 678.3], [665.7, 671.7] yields 1.02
